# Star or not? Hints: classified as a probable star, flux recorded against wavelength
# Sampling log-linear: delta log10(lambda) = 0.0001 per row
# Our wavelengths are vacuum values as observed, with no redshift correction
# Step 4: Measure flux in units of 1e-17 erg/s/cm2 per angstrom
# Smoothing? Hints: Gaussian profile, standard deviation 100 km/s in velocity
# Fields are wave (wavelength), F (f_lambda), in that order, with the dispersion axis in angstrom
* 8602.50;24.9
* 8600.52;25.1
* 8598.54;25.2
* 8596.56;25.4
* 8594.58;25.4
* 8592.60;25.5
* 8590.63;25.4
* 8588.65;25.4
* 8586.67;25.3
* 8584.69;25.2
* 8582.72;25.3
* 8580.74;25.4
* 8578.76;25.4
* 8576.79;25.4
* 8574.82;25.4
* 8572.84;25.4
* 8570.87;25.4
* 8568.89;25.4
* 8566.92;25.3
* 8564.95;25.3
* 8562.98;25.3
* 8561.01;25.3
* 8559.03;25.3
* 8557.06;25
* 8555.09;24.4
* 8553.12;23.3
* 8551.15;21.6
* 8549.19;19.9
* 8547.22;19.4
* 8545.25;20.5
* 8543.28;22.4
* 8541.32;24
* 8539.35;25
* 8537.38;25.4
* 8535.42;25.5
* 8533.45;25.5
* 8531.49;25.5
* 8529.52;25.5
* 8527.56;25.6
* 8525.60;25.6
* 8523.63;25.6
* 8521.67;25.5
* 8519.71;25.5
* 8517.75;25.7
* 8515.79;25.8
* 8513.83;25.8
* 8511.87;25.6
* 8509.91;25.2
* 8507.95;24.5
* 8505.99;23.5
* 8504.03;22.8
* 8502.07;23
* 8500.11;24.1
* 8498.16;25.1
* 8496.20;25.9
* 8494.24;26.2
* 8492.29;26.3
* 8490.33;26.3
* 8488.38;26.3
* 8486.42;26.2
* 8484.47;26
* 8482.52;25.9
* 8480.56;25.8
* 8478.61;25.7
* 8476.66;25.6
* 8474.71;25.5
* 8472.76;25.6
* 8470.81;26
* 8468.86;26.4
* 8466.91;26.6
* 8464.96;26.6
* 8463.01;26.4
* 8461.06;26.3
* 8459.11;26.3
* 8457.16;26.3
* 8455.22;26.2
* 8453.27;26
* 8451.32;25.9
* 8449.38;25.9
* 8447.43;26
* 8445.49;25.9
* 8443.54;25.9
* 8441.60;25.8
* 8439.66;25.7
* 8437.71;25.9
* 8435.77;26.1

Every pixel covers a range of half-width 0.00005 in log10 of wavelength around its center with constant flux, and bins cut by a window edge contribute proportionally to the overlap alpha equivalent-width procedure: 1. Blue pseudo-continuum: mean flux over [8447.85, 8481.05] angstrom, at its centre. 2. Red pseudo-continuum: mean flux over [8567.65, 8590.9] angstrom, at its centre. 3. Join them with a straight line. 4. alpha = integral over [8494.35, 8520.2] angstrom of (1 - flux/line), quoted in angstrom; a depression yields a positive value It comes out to 1.0 angstrom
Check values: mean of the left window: 26.1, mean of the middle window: 24.8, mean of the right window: 25.4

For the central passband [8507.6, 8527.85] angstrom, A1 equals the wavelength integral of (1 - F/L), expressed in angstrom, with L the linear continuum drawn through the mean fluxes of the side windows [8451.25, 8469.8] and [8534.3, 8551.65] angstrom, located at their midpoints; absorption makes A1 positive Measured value -1.5 angstrom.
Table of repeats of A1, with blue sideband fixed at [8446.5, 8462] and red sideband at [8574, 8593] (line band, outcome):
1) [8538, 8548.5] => 1.35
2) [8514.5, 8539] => 0.14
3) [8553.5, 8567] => 0.25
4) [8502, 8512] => 0.67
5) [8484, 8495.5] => -0.14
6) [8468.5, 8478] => 0.08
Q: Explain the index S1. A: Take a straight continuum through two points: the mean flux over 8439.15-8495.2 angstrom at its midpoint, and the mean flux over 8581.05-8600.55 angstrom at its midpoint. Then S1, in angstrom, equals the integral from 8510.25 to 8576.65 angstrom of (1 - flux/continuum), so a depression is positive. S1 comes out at 2.6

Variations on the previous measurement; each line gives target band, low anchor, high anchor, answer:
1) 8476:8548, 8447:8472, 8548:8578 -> 1.0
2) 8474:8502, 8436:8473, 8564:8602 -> 0.2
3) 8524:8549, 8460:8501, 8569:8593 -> 1.5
